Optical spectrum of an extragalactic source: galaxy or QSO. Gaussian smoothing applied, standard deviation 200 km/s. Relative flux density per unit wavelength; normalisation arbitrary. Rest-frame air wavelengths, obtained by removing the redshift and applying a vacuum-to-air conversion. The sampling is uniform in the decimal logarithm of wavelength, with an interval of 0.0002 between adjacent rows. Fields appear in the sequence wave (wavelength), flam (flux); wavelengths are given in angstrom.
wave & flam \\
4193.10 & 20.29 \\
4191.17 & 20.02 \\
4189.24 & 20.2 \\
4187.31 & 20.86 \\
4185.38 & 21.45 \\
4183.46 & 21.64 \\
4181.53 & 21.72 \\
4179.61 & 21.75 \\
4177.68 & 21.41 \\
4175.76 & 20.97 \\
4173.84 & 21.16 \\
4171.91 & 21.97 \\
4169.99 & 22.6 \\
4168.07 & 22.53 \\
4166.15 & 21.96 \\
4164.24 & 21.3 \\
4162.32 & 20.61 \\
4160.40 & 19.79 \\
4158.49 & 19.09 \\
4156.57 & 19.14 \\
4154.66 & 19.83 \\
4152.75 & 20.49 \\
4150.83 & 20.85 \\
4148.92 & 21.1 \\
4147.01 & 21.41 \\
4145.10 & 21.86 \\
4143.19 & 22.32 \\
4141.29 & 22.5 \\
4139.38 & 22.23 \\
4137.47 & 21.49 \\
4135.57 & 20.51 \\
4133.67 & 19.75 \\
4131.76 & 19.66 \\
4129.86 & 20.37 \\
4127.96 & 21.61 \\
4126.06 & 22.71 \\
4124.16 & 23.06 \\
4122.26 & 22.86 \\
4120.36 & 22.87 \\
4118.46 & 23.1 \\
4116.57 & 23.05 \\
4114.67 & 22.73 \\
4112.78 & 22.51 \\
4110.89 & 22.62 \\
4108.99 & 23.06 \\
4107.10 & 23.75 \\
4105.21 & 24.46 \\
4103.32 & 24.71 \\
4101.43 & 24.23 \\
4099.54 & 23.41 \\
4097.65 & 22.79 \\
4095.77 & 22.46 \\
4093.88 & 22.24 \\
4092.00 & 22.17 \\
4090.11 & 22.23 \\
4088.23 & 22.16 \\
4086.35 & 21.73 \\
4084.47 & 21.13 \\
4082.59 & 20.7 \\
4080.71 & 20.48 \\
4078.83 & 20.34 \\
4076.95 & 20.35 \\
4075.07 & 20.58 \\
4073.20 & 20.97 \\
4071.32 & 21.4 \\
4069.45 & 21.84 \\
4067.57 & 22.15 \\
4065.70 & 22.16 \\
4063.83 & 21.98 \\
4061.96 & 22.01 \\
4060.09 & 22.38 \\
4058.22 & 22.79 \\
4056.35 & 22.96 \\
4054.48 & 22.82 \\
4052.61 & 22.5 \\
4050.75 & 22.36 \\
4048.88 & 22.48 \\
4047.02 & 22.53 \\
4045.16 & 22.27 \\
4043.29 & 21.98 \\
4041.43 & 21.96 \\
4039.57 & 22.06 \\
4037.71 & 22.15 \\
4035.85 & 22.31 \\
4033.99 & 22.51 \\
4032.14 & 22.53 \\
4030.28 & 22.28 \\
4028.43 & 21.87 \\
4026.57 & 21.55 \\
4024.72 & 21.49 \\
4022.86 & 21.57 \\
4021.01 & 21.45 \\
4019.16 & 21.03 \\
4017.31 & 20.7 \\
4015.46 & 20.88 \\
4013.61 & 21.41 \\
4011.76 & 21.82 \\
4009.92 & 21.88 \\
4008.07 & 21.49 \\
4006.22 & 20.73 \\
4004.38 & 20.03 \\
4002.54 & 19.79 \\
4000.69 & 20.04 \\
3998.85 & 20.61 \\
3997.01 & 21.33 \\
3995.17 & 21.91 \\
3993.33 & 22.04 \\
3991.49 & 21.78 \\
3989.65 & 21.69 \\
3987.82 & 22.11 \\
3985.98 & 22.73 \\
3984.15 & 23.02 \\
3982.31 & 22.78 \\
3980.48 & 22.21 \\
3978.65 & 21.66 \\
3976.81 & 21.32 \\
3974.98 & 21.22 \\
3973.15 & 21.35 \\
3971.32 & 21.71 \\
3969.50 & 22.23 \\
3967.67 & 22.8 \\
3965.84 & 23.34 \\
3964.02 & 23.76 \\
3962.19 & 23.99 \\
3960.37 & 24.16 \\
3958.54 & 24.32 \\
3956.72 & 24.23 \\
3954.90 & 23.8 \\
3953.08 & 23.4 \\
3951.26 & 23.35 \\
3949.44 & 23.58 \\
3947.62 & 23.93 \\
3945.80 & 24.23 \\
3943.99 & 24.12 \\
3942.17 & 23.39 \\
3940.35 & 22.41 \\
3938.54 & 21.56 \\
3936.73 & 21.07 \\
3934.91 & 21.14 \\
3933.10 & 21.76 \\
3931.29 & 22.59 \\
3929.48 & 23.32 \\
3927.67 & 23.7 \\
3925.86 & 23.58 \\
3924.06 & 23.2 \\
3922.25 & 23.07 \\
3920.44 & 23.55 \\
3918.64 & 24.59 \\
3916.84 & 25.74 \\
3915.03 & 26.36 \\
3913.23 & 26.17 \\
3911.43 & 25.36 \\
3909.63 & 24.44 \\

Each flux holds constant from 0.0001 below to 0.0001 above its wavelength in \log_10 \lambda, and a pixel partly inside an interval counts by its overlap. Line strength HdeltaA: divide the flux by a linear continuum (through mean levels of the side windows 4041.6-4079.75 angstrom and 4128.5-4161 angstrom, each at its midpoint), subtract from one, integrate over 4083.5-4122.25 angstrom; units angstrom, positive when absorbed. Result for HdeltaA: -2.8 angstrom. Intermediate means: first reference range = 21.9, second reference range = 20.8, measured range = 22.9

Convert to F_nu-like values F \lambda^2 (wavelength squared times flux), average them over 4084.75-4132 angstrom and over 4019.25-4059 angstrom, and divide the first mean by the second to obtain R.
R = 1.06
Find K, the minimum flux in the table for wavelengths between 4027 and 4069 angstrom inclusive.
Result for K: 21.87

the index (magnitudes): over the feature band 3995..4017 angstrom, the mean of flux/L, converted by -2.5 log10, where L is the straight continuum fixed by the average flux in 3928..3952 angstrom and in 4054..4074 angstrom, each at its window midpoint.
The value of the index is 0.07 mag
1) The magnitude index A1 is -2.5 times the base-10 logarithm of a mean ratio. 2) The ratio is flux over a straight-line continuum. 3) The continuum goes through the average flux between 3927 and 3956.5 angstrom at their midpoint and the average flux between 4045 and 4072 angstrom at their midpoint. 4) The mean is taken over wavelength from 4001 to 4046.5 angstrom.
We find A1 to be 0.05 mag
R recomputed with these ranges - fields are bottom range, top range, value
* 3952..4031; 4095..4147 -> 1.09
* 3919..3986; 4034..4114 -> 1.03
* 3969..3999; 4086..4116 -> 1.11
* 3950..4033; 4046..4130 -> 1.06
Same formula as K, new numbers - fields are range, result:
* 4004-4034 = 20.03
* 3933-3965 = 21.07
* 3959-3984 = 21.22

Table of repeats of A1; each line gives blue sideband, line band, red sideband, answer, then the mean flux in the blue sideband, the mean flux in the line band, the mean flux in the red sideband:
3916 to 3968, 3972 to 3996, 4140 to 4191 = 0.047 mag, 23.4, 22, 21.2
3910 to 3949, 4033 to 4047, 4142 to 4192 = 0.010 mag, 23.6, 22.2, 21.1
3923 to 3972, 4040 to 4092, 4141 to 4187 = 0.013 mag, 23.1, 21.8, 21.2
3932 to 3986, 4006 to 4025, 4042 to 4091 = 0.048 mag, 22.8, 21.3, 21.8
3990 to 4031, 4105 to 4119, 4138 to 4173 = -0.092 mag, 21.3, 23.1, 21.2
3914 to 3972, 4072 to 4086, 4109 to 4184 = 0.073 mag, 23.4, 20.7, 21.5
